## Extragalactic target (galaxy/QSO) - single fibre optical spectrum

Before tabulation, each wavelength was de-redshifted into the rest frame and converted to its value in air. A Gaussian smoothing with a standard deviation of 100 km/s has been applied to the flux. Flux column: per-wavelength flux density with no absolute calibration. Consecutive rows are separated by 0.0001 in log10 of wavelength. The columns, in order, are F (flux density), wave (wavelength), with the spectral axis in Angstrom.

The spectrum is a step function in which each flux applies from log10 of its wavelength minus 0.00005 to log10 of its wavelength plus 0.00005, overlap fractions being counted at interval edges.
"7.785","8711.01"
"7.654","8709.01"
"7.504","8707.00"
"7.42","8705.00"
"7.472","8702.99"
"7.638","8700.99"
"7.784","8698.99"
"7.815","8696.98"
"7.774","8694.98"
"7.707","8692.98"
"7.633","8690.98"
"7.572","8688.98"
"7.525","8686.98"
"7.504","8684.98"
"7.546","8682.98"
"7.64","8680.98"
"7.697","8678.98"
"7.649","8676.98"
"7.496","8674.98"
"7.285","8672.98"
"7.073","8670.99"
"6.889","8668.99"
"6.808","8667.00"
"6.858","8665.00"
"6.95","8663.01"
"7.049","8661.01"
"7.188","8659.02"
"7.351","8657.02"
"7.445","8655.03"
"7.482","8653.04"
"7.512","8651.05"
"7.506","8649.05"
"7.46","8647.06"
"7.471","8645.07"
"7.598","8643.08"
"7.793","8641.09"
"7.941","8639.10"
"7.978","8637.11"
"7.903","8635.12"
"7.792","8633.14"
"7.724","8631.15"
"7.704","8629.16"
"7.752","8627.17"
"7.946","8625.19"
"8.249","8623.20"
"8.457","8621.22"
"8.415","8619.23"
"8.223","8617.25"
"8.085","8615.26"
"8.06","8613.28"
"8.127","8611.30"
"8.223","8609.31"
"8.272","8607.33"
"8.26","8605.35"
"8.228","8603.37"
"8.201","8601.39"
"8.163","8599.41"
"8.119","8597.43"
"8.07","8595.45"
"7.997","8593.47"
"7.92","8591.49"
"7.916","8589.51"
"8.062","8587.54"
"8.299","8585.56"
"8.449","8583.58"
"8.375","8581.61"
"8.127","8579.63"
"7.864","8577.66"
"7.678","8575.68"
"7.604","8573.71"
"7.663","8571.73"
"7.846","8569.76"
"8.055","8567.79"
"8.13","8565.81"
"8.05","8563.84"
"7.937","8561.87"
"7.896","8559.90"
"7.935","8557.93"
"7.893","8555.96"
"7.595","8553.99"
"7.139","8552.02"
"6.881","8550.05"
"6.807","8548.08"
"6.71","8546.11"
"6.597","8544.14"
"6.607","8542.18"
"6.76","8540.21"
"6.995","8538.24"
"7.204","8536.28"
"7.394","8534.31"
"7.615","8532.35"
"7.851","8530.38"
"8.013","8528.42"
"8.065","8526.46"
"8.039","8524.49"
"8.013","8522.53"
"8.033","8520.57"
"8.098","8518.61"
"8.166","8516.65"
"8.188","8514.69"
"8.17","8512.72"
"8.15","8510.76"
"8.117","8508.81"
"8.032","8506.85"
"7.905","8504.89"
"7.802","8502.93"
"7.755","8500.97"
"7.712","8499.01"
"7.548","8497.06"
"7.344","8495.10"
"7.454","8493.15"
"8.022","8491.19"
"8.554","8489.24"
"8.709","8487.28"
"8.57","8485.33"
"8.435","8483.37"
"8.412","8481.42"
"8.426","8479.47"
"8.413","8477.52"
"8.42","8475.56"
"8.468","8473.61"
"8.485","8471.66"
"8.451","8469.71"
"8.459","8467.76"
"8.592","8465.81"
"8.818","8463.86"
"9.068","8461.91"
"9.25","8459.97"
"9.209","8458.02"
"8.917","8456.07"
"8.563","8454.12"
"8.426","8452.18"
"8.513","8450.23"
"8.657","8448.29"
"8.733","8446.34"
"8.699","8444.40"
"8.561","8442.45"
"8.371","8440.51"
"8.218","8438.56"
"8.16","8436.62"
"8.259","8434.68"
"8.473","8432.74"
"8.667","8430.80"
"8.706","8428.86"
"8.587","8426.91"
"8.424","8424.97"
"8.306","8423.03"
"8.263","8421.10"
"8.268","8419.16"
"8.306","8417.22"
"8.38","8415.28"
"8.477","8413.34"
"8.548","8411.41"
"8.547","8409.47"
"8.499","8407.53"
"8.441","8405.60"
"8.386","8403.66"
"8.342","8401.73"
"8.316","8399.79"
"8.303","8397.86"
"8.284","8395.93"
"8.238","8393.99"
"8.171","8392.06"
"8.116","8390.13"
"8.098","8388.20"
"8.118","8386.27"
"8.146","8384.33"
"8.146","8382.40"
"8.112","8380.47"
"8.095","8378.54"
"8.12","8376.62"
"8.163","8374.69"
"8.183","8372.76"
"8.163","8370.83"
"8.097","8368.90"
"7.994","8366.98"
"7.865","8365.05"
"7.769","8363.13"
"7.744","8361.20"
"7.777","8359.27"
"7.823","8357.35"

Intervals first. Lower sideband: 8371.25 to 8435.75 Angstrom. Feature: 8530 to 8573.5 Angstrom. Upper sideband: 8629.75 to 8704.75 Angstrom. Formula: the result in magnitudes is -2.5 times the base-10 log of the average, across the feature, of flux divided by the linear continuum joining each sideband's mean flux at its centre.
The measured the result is 0.06 mag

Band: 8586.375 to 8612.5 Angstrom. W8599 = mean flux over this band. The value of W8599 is 8.12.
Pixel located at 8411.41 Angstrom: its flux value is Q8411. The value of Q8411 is 8.548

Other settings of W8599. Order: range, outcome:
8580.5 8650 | 8.02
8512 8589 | 7.71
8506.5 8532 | 8.06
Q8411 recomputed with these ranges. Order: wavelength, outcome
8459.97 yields 9.25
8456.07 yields 8.917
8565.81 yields 8.13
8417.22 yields 8.306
